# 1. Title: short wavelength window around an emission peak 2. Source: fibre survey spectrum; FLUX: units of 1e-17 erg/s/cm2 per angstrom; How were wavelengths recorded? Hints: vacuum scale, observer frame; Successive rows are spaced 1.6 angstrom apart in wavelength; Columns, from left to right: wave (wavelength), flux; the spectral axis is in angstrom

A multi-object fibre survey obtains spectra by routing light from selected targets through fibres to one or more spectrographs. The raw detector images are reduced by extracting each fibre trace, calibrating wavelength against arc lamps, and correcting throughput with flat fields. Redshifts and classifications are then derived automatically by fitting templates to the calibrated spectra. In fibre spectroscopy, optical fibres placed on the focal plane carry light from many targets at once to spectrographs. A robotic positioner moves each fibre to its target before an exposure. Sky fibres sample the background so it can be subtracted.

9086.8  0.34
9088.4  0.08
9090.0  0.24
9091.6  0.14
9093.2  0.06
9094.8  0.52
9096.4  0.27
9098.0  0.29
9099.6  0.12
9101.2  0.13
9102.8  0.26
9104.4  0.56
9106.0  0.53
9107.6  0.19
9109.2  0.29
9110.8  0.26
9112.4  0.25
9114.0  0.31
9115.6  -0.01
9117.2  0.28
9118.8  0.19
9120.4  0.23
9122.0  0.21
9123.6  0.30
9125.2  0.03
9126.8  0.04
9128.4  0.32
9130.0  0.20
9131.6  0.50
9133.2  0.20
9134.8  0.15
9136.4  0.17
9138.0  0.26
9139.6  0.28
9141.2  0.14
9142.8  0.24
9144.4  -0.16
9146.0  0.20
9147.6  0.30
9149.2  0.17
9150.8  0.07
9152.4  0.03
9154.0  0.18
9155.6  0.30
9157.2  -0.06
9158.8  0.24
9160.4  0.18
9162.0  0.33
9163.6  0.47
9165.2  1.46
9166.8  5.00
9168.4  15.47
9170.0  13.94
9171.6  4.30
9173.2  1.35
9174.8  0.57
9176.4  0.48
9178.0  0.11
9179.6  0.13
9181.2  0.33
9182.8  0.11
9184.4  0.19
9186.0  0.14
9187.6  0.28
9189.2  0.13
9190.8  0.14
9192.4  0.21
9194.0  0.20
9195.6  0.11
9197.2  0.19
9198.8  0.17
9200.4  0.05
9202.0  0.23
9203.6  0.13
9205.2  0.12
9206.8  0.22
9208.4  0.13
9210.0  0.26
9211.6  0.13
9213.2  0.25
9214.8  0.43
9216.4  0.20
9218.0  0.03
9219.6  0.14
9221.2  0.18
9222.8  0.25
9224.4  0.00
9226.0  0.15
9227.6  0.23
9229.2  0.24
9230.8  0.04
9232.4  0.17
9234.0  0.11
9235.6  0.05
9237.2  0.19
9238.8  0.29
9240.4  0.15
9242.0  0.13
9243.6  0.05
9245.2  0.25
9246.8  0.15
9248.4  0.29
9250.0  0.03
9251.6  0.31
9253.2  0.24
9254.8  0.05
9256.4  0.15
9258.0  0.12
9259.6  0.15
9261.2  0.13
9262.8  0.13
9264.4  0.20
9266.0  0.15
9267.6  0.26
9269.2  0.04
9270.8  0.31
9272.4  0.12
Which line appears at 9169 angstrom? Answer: [O III] 5007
